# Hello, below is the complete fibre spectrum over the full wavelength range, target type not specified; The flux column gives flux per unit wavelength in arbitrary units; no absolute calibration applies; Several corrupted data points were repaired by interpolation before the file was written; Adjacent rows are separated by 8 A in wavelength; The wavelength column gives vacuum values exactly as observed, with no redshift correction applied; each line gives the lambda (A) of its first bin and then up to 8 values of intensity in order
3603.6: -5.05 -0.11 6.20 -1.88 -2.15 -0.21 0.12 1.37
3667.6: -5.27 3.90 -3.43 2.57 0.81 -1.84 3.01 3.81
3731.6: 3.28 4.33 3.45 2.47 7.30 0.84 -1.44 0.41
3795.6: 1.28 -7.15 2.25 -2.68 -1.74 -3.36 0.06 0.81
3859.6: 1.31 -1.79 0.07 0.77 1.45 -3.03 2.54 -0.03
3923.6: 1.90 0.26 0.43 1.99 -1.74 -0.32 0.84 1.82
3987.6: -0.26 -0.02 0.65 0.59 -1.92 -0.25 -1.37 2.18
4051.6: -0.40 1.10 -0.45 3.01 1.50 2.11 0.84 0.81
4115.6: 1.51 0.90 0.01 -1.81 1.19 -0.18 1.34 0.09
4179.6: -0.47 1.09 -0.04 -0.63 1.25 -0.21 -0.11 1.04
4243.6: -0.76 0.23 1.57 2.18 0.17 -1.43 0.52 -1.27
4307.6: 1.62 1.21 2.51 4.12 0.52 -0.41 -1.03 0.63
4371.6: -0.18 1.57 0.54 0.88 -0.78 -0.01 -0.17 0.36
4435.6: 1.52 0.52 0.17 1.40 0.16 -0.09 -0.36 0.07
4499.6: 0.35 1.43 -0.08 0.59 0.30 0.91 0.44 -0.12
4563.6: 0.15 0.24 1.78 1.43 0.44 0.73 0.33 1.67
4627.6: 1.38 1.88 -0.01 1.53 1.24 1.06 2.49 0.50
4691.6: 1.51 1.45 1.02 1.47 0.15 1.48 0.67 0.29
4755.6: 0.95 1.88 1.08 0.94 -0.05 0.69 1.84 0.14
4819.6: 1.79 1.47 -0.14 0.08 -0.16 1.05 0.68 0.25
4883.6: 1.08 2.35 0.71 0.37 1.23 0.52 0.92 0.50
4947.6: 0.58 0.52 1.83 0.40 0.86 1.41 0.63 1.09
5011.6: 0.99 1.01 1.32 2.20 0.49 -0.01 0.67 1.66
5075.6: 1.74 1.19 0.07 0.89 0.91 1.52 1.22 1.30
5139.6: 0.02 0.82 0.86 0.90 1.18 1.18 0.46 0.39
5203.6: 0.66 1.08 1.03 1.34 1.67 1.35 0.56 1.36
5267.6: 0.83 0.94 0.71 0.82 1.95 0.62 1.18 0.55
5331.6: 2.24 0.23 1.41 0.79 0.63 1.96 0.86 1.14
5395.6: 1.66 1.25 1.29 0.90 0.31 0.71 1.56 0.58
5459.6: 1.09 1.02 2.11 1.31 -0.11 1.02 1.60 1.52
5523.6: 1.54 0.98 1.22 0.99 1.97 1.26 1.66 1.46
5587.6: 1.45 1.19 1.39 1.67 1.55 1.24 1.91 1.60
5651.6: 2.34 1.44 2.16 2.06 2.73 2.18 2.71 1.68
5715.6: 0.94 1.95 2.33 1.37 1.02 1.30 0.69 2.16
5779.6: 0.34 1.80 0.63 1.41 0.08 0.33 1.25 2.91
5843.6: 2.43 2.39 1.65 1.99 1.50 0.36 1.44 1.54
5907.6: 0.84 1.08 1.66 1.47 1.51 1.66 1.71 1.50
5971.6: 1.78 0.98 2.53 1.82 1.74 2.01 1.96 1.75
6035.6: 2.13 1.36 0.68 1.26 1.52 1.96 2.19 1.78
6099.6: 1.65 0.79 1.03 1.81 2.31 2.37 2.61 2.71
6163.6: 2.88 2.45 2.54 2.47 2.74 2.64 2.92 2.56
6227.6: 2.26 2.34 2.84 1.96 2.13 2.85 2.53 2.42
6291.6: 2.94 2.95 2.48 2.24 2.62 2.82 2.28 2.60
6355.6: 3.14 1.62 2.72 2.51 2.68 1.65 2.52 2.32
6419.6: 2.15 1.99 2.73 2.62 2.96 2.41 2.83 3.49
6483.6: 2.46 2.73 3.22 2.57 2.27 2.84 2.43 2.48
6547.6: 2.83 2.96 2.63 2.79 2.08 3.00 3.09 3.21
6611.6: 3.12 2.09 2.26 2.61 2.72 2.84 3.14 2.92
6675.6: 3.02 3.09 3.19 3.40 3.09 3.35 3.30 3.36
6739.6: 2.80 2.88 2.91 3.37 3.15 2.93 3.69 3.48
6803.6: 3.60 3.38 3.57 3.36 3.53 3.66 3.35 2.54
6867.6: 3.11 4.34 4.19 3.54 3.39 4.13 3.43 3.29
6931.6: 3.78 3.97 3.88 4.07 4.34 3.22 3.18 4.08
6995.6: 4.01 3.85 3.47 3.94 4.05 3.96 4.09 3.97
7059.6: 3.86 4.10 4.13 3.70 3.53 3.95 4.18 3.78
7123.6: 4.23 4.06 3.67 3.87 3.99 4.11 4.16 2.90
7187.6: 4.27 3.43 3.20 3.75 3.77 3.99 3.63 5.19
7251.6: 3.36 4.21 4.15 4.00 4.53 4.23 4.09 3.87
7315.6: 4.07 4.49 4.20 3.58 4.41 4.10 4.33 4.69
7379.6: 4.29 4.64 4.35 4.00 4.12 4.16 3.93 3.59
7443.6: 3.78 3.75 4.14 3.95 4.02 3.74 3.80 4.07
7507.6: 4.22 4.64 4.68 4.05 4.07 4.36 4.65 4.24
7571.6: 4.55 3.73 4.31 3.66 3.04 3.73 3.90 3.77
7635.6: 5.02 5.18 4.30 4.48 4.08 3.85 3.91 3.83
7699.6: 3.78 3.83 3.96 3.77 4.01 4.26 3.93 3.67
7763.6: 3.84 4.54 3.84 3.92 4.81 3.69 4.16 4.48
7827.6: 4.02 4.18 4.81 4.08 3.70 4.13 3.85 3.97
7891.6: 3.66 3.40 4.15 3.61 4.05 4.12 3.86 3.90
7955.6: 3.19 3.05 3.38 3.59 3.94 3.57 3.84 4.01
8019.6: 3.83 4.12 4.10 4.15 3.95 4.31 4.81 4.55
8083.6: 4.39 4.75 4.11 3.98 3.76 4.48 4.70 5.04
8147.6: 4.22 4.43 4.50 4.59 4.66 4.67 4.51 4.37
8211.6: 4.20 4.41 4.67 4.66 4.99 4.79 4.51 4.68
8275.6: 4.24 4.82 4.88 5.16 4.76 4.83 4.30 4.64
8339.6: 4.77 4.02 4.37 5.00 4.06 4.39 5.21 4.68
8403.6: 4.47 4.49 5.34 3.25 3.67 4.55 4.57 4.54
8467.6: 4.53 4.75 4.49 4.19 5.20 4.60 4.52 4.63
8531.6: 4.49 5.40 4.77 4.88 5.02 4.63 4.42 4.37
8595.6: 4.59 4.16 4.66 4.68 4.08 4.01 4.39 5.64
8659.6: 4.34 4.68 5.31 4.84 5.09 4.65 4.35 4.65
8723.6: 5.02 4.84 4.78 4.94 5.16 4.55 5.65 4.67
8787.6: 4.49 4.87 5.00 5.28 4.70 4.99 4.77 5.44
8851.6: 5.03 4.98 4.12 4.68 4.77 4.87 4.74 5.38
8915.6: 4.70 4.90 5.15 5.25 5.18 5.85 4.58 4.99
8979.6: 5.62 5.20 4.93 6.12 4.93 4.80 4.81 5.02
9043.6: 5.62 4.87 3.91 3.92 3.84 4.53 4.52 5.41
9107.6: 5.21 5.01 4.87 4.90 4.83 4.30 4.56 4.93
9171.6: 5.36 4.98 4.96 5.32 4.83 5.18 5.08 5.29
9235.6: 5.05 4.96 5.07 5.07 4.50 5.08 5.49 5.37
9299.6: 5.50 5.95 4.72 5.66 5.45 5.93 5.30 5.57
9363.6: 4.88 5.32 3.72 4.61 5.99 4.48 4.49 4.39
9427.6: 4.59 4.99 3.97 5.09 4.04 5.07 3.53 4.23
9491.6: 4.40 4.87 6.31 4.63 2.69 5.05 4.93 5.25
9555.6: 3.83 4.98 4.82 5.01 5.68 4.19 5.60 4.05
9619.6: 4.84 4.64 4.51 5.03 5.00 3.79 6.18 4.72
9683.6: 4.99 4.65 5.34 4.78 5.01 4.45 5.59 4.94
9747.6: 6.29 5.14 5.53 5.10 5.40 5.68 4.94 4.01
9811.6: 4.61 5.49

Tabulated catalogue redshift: 0.54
